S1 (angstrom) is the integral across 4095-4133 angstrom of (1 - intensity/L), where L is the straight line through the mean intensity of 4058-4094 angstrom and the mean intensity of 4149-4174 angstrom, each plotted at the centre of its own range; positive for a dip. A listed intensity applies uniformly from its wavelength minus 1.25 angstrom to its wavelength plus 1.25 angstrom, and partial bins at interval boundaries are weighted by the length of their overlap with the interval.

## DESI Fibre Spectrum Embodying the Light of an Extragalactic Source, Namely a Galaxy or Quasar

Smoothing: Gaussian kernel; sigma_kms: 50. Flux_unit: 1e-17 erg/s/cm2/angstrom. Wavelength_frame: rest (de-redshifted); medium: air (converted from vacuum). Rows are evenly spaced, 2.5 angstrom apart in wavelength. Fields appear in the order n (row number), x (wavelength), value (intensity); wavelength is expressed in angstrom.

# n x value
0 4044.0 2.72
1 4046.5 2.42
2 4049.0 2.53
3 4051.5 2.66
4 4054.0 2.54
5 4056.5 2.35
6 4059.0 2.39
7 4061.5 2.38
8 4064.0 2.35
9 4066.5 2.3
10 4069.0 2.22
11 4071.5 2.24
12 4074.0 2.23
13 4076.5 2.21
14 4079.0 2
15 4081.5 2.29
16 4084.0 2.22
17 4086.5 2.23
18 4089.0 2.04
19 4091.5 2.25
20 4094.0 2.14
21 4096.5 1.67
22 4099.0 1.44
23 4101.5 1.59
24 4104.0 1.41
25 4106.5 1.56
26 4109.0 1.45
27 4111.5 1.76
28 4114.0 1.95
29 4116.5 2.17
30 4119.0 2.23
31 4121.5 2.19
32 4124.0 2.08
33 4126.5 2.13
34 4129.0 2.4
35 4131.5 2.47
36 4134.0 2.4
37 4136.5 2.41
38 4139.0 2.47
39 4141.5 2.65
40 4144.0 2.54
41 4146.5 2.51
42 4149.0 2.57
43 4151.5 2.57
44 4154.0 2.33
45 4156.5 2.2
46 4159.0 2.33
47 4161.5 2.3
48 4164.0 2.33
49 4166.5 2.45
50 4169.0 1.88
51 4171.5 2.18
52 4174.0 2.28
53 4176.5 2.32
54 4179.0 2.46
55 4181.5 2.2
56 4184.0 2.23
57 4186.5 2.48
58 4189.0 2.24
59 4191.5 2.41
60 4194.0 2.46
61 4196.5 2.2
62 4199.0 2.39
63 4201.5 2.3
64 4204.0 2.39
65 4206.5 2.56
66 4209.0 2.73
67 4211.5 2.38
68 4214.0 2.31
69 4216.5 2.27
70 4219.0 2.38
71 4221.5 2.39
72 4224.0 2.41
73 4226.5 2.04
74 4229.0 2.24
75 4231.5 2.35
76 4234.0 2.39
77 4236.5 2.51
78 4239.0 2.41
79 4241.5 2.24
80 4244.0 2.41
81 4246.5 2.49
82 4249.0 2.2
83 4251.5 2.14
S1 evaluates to 6.0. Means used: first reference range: 2.23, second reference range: 2.3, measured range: 1.9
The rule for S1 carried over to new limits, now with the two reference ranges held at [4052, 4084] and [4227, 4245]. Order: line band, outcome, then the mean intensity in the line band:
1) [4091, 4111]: 5.5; 1.67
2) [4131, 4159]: -1.7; 2.46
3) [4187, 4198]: 0.0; 2.34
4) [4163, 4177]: 0.6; 2.23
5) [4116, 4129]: 0.7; 2.18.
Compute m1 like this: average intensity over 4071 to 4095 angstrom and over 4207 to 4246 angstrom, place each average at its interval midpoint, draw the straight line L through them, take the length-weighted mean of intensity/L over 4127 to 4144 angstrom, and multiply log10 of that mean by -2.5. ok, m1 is -0.09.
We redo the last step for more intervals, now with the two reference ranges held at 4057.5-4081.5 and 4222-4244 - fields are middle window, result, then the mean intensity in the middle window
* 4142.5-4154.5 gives -0.10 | 2.52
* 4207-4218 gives -0.05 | 2.43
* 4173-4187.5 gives -0.01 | 2.33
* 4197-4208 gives -0.04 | 2.4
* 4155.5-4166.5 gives 0.00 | 2.31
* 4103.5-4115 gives 0.36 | 1.63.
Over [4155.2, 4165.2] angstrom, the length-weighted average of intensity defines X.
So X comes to 2.29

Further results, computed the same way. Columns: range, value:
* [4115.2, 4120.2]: 2.2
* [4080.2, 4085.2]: 2.25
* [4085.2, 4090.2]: 2.14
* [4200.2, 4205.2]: 2.35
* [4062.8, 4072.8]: 2.28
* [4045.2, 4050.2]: 2.48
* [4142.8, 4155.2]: 2.5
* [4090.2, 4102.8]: 1.82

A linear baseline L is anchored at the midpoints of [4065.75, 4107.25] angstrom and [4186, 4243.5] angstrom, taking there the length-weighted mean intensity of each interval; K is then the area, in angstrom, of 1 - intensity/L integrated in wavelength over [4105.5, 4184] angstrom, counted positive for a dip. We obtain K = -2.95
